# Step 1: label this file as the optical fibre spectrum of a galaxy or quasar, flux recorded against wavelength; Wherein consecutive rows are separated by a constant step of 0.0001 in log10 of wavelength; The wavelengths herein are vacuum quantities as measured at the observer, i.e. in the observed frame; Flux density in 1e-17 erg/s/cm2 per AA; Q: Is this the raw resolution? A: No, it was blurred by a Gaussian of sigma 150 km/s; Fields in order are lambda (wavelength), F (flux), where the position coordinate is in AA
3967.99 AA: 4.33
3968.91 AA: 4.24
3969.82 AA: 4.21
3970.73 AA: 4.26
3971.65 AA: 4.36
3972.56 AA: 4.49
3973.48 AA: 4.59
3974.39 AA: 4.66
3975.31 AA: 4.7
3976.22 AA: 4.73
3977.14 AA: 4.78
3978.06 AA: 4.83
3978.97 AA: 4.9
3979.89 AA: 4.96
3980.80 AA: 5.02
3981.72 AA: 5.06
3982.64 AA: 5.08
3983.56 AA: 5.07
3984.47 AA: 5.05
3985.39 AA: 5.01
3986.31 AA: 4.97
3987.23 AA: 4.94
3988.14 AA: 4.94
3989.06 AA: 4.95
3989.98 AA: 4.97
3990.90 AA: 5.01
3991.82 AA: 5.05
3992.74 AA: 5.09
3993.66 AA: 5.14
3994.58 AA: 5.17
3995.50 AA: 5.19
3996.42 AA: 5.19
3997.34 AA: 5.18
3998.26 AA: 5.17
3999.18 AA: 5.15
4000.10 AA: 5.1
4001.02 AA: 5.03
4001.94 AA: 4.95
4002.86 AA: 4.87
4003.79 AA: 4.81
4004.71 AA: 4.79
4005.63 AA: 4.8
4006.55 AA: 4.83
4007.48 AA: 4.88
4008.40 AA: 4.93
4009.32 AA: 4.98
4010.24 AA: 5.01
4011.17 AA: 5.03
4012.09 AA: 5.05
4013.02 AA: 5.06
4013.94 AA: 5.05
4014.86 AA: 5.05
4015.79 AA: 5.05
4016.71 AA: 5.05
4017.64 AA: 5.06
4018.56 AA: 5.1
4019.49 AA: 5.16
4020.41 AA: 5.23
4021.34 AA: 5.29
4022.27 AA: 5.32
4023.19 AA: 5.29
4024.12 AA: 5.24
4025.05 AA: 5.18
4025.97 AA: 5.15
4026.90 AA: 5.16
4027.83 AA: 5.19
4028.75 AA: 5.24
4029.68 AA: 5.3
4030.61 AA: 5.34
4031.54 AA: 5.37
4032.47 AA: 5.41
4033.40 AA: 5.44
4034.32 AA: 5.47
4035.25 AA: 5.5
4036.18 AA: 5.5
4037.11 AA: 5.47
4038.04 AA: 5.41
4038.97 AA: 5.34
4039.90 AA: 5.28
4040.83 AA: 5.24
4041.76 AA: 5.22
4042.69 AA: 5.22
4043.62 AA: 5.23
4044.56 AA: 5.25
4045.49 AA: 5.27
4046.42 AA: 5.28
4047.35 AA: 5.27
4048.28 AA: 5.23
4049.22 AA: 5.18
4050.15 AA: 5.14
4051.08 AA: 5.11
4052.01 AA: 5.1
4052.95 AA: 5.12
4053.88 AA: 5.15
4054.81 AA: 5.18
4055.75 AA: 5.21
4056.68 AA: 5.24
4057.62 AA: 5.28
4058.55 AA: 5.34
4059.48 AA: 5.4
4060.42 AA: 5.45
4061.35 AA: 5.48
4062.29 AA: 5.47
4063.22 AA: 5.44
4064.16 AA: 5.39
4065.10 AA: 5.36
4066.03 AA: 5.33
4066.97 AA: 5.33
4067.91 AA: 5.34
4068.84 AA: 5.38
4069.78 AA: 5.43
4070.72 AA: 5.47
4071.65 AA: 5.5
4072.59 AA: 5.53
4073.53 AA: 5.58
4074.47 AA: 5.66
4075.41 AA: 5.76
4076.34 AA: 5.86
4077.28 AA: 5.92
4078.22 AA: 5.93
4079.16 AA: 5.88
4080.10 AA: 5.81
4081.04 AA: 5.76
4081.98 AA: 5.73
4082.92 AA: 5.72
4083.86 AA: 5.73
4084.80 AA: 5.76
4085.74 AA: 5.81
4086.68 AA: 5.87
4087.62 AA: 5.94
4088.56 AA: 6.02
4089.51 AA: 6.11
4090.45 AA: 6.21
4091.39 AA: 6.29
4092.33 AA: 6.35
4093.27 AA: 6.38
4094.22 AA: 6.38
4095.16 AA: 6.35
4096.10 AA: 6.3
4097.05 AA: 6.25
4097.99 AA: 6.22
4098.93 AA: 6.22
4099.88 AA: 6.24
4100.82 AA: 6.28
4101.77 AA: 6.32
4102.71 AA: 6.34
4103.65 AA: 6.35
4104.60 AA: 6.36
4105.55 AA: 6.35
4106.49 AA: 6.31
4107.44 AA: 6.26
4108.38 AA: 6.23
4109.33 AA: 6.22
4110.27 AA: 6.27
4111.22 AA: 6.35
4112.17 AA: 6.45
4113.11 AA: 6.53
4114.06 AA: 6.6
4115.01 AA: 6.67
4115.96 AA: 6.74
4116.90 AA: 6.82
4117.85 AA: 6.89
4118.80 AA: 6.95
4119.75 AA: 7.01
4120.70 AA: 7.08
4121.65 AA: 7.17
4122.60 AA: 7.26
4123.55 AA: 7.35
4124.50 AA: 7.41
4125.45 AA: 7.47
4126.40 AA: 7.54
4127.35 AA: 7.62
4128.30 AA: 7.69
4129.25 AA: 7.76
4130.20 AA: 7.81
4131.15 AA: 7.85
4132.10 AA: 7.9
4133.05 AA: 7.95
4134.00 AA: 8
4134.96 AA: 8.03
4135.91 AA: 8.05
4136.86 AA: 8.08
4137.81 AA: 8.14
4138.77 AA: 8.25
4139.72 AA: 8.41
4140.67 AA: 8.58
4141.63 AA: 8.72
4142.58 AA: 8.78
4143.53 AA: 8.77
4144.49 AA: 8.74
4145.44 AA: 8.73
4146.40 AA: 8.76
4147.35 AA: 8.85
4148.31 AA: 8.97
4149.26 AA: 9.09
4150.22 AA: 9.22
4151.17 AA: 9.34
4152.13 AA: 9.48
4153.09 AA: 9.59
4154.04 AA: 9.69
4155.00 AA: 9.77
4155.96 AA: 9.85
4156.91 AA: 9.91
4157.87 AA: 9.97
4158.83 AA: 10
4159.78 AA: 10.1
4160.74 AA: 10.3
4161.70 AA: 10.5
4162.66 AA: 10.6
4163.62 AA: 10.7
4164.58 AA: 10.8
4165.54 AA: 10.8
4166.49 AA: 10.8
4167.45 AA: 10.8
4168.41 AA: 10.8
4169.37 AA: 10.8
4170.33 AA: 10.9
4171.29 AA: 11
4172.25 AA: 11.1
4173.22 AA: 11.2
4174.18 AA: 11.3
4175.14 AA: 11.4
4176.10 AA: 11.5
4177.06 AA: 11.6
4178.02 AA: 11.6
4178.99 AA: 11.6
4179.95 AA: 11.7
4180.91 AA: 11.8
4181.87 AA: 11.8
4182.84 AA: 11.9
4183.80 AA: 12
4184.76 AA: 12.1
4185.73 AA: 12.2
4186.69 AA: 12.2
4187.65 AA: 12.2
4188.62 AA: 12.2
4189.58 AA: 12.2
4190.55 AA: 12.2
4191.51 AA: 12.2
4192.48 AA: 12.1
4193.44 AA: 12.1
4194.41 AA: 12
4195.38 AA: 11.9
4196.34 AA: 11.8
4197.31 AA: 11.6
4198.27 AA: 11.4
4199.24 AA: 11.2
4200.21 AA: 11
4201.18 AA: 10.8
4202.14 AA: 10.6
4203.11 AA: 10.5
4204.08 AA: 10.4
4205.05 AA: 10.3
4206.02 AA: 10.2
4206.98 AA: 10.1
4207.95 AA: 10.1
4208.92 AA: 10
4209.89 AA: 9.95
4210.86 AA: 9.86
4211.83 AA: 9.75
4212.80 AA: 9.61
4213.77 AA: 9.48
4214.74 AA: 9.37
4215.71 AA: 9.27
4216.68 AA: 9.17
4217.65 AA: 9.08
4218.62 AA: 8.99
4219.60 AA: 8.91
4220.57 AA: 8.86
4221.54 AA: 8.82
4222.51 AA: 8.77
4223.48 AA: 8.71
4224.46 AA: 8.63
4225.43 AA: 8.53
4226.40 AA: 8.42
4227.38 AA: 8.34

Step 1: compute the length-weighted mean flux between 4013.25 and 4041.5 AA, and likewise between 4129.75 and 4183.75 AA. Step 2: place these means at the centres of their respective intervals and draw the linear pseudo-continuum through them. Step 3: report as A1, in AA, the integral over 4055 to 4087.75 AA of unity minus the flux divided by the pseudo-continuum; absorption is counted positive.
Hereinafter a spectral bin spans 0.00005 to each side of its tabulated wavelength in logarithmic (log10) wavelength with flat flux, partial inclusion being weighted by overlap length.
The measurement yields 6.0 AA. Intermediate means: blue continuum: 5.26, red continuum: 9.86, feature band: 5.57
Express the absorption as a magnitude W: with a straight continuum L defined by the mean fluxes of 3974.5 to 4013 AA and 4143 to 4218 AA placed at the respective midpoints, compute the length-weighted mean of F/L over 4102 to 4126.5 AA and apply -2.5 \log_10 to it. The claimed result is 0.27 mag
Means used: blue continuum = 4.98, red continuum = 10.6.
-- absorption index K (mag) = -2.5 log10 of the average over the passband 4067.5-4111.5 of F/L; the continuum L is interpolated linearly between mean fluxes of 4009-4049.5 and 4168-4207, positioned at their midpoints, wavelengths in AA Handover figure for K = 0.25 mag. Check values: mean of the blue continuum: 5.23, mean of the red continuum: 11.5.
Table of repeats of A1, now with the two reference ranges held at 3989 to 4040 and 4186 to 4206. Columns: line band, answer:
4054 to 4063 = 1.8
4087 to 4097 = 2.1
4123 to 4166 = 3.8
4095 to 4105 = 2.3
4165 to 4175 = -0.3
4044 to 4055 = 2.0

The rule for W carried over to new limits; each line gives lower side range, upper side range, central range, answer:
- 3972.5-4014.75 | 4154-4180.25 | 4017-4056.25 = 0.21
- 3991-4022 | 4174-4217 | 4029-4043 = 0.12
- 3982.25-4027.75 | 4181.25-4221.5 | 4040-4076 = 0.23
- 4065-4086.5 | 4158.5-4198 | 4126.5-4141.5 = 0.12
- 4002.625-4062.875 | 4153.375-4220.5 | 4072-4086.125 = 0.19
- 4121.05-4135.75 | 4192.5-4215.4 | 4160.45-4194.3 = -0.19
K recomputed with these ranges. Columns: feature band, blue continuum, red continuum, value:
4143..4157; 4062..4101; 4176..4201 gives 0.05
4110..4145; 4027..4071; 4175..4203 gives 0.18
